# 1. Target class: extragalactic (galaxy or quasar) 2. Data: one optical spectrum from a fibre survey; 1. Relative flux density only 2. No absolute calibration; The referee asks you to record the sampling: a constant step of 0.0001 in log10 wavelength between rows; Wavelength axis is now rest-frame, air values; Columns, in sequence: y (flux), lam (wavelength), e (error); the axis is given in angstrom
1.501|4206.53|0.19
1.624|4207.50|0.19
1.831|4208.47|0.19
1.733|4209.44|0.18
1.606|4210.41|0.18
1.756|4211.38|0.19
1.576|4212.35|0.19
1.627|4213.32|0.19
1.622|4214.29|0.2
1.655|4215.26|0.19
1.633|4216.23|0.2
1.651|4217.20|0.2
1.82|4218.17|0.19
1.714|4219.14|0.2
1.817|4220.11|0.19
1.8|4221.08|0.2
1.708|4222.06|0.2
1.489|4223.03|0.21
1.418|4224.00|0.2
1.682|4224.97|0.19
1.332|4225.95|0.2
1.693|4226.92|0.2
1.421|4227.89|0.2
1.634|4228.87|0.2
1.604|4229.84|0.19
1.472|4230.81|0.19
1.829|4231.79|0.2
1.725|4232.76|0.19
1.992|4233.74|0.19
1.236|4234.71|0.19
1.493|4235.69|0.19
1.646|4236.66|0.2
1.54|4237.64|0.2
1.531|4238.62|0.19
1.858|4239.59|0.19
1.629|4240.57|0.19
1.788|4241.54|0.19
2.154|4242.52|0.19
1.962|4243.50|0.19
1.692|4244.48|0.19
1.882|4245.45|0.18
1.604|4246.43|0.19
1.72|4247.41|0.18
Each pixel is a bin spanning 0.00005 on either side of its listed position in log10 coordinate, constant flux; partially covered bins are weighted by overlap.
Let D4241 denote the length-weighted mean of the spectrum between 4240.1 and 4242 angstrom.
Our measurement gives 1.71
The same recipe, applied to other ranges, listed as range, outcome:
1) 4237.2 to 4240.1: 1.64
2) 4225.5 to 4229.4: 1.52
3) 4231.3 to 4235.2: 1.7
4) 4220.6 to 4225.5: 1.61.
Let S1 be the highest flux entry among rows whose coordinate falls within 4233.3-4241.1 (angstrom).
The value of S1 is 1.992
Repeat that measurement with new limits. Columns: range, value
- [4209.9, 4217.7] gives 1.756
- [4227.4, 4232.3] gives 1.829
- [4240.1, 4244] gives 2.154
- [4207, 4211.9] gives 1.831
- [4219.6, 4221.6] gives 1.817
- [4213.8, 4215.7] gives 1.655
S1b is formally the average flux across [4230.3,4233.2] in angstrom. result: 1.68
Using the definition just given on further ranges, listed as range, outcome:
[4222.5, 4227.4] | 1.53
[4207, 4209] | 1.72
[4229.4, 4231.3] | 1.54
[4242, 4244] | 2.04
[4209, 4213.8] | 1.66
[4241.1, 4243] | 1.97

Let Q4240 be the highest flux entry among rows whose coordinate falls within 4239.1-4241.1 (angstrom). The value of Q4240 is 1.858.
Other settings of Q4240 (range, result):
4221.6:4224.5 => 1.708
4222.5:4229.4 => 1.693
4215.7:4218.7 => 1.82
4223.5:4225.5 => 1.682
